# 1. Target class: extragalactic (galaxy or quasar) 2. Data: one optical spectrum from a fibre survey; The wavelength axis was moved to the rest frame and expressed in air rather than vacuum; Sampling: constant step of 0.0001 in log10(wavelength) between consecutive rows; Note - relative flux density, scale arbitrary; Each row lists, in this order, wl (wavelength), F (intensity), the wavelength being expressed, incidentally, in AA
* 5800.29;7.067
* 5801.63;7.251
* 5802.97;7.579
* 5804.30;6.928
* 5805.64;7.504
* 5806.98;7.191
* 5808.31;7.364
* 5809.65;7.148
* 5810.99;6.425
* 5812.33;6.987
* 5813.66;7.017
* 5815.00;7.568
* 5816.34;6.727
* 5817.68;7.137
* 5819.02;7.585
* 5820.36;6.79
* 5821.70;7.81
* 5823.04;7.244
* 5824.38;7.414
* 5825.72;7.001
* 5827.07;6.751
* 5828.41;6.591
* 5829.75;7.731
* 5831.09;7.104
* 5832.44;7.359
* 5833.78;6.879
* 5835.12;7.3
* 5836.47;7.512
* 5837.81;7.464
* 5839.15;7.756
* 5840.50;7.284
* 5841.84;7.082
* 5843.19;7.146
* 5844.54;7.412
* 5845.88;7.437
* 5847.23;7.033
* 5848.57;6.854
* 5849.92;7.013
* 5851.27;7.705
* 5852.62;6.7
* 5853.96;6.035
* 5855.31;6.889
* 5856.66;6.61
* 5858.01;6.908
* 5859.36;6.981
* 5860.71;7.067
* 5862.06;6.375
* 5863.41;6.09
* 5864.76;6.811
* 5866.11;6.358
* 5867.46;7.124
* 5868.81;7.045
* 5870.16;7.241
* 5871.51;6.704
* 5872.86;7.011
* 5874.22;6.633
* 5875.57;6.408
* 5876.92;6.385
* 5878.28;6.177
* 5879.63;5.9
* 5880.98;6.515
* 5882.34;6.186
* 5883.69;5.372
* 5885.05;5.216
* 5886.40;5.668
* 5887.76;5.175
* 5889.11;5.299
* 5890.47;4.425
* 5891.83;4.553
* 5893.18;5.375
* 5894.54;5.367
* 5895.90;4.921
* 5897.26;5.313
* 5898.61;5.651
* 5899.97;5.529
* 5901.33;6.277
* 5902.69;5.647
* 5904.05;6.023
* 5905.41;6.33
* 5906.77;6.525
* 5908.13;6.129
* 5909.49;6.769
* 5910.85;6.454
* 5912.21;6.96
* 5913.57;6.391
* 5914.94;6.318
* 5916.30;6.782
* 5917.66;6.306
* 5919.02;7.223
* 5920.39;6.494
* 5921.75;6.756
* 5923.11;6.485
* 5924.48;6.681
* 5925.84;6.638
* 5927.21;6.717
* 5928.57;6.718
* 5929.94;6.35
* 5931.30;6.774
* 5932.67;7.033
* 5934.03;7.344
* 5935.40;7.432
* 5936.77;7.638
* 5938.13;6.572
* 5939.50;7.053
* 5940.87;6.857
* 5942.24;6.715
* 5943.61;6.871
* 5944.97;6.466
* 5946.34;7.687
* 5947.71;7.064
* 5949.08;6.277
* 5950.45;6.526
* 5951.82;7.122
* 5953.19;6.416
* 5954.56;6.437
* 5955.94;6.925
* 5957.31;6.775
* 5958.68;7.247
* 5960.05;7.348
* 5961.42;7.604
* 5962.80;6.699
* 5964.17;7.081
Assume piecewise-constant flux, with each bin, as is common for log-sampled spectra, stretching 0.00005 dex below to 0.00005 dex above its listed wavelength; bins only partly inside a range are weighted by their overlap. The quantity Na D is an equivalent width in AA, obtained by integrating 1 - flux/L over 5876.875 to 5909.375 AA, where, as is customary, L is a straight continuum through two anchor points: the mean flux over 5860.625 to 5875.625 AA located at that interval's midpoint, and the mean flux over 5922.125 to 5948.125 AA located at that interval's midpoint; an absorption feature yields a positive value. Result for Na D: 5.4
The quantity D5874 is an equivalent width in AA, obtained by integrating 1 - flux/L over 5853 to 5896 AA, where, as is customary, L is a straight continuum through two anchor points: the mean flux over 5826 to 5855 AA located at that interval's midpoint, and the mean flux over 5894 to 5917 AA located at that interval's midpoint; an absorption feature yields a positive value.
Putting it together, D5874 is 2.8 AA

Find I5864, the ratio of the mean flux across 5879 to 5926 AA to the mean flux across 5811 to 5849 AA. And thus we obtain 0.8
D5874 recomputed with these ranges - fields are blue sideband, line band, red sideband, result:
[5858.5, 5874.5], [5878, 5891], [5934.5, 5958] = 2.33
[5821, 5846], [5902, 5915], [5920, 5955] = 1.10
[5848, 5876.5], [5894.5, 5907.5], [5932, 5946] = 2.12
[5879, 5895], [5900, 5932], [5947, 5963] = -2.39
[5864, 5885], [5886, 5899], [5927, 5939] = 2.90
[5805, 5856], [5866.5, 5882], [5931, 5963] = 0.98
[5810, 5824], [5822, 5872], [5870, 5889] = -2.87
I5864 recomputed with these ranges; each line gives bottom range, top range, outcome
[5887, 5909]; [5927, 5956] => 1.24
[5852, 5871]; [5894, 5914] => 0.89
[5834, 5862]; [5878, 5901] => 0.77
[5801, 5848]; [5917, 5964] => 0.95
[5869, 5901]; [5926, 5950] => 1.19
